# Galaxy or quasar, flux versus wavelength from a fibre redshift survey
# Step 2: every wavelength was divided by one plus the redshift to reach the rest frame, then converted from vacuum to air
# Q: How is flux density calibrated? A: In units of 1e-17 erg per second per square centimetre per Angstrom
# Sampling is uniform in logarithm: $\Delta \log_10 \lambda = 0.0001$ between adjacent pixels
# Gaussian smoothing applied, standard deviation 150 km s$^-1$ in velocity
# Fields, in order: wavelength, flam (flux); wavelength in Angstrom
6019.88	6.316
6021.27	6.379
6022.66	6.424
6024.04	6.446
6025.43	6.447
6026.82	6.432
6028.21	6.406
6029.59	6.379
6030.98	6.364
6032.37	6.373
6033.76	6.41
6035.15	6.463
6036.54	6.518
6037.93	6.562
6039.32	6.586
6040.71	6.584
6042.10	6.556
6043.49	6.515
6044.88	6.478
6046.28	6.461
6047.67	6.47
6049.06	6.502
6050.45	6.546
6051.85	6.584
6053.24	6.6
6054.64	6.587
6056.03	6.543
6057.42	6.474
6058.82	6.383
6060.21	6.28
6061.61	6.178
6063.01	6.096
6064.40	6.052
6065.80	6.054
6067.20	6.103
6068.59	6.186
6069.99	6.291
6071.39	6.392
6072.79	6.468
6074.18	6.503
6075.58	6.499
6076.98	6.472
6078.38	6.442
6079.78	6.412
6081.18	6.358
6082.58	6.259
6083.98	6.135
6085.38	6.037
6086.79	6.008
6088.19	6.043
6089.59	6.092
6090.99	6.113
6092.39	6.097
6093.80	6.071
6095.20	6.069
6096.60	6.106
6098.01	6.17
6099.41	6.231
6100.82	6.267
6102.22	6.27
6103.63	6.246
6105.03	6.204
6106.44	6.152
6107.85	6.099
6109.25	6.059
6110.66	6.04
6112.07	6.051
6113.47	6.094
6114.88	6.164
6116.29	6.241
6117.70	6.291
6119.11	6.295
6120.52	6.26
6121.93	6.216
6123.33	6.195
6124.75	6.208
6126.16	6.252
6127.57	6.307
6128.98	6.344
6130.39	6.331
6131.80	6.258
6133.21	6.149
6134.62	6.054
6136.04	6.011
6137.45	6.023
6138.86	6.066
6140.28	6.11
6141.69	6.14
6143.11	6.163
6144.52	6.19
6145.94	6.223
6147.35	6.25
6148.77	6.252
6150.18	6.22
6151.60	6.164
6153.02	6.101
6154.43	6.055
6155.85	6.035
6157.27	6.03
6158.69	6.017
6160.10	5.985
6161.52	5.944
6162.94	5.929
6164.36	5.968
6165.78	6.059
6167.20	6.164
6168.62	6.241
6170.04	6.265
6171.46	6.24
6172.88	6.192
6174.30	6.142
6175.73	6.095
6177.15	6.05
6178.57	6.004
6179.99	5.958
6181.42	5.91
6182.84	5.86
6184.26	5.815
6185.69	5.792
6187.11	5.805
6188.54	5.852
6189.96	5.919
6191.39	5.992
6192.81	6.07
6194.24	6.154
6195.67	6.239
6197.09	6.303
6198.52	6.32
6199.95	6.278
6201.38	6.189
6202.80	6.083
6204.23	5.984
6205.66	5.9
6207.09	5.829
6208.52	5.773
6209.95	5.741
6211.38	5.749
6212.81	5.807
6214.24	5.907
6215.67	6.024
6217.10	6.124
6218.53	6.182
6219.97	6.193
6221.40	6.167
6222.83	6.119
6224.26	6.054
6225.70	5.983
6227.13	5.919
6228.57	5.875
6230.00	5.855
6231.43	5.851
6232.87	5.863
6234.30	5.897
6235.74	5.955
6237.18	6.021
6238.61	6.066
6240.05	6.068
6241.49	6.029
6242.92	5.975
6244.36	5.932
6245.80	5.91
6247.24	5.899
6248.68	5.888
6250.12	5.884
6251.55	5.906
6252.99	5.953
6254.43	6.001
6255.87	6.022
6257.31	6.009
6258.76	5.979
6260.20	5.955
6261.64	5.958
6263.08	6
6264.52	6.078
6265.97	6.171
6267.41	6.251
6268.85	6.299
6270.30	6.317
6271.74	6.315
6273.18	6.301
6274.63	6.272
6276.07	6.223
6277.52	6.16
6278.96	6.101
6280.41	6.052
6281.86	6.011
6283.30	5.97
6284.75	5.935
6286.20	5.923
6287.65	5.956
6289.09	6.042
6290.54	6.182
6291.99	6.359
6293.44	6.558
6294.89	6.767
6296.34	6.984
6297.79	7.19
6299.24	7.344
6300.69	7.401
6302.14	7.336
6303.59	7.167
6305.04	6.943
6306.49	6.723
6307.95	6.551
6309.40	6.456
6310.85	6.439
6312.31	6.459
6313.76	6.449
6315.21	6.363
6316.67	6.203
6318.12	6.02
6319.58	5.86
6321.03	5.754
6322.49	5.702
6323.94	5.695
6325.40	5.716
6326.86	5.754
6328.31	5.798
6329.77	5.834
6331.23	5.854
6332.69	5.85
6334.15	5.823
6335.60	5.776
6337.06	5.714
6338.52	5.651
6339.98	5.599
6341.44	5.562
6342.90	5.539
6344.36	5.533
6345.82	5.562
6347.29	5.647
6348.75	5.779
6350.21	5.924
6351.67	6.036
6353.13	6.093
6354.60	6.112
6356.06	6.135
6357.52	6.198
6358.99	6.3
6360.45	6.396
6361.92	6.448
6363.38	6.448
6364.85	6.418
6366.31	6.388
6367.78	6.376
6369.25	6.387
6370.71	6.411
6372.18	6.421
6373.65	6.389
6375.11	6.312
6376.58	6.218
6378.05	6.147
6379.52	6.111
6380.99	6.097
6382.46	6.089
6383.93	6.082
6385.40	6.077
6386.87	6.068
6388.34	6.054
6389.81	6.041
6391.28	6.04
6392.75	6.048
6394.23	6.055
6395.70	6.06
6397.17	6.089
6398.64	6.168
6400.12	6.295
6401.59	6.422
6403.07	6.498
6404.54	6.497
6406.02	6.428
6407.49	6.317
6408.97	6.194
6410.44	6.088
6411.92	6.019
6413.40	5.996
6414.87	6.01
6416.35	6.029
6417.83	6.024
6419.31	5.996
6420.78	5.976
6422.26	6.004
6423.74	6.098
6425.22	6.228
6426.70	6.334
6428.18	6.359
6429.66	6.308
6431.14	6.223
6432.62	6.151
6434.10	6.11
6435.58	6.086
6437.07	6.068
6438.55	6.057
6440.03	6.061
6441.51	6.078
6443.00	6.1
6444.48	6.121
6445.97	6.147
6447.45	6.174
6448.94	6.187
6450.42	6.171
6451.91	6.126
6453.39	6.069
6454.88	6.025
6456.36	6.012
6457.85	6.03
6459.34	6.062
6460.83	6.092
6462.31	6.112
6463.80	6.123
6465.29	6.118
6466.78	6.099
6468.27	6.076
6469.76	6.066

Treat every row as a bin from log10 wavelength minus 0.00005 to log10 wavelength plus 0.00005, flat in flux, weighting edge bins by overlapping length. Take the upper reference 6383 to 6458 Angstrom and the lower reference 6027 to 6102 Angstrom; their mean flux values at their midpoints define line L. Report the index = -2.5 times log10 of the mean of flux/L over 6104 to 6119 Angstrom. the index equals 0.03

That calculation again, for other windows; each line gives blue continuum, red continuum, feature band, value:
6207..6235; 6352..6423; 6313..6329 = 0.03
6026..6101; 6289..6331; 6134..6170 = 0.05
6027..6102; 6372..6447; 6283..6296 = 0.00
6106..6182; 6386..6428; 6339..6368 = 0.02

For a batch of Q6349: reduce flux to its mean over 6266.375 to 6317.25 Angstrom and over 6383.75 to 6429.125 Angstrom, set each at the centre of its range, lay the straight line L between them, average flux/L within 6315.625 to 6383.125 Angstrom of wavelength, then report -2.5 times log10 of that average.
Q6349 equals 0.052 mag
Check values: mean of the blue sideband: 6.46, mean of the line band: 6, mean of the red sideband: 6.15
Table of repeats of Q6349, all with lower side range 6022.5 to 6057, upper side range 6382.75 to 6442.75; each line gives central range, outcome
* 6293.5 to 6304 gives -0.144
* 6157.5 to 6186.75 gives 0.059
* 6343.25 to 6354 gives 0.075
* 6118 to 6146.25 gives 0.037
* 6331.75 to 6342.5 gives 0.092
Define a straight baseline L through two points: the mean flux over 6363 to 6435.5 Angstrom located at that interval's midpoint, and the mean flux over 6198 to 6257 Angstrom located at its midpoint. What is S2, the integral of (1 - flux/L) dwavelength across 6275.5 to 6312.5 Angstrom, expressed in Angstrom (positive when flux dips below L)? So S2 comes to -2.74 Angstrom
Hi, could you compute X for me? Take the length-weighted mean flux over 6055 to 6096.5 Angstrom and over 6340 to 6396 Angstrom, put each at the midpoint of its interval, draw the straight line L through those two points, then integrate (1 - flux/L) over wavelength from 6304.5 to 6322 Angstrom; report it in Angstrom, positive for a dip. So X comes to -0.6 Angstrom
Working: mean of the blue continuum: 6.25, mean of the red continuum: 6.1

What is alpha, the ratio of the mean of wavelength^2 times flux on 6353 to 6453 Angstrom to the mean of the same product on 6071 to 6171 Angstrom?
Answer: 1.10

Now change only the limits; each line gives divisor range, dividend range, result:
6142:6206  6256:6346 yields 1.06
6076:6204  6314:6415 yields 1.06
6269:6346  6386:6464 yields 1.03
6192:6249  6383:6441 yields 1.09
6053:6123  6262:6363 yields 1.06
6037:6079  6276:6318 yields 1.09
